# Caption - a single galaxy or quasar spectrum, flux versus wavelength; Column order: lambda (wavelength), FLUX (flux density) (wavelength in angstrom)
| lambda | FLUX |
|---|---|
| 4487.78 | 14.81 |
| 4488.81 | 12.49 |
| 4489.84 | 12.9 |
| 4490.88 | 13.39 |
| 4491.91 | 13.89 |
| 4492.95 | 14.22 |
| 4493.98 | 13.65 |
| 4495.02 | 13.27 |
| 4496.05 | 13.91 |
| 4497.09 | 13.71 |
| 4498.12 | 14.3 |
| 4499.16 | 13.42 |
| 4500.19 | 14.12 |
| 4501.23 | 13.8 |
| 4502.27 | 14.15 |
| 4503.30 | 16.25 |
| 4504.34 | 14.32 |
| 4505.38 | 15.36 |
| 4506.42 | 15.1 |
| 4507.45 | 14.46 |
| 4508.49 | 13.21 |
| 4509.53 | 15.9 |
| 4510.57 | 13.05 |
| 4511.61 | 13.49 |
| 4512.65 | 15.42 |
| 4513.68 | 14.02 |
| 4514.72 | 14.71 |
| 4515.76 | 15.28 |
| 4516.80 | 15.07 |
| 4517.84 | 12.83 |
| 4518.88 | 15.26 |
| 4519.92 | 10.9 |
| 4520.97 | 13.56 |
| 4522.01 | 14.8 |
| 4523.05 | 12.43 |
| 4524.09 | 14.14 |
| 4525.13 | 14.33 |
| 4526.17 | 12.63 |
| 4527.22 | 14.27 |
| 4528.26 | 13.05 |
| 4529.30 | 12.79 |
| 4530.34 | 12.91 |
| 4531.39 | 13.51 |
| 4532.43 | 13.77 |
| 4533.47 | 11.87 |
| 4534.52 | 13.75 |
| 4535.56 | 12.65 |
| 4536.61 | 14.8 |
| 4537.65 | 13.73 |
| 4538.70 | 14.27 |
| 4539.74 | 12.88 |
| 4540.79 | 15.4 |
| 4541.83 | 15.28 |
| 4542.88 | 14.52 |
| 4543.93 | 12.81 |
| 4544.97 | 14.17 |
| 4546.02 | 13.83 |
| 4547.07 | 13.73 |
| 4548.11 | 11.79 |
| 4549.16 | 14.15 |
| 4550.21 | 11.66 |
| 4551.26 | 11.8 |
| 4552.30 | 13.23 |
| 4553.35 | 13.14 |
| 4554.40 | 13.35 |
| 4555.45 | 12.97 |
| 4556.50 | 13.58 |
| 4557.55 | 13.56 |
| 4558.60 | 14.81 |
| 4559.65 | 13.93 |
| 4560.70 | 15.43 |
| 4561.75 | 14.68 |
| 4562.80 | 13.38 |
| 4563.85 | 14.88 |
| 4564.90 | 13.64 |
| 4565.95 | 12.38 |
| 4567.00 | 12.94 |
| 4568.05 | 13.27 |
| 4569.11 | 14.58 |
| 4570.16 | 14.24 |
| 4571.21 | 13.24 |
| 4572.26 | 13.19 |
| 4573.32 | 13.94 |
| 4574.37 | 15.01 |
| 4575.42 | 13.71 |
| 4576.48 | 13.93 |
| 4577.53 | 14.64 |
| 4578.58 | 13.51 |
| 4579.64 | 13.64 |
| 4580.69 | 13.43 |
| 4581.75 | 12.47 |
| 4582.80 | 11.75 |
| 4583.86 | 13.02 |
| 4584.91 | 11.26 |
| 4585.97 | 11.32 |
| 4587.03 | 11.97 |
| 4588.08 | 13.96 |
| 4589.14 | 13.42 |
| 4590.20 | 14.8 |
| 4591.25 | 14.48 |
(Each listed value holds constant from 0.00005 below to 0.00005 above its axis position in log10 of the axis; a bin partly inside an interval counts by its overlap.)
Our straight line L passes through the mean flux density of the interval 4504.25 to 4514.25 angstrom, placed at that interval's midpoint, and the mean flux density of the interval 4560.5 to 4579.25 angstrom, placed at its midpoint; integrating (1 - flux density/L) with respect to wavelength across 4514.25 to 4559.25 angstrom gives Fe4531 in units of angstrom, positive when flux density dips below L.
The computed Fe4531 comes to 2.0 angstrom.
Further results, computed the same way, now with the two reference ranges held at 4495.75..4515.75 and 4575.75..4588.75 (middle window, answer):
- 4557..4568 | -0.5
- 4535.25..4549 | -0.2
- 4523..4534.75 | 0.5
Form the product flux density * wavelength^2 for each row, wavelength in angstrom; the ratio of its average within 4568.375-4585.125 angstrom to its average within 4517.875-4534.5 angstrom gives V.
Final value 1.04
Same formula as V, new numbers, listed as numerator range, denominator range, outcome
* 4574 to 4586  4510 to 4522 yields 0.97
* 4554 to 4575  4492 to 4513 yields 1.00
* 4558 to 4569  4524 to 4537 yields 1.06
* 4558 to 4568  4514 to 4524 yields 1.03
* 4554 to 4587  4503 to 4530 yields 0.98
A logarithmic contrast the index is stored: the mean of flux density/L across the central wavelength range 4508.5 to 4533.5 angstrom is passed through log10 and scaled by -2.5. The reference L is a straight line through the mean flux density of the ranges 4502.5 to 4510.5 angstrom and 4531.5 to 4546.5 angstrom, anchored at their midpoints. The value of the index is 0.05 mag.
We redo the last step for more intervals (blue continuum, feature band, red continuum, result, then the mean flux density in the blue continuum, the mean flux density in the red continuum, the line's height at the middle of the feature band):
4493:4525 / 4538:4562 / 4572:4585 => 0.00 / 14.1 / 13.4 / 13.7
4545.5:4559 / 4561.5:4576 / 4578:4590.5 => -0.06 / 13.2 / 12.8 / 13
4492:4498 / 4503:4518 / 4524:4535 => -0.08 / 13.8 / 13.3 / 13.6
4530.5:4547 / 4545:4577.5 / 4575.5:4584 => -0.01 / 13.8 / 13.3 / 13.5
